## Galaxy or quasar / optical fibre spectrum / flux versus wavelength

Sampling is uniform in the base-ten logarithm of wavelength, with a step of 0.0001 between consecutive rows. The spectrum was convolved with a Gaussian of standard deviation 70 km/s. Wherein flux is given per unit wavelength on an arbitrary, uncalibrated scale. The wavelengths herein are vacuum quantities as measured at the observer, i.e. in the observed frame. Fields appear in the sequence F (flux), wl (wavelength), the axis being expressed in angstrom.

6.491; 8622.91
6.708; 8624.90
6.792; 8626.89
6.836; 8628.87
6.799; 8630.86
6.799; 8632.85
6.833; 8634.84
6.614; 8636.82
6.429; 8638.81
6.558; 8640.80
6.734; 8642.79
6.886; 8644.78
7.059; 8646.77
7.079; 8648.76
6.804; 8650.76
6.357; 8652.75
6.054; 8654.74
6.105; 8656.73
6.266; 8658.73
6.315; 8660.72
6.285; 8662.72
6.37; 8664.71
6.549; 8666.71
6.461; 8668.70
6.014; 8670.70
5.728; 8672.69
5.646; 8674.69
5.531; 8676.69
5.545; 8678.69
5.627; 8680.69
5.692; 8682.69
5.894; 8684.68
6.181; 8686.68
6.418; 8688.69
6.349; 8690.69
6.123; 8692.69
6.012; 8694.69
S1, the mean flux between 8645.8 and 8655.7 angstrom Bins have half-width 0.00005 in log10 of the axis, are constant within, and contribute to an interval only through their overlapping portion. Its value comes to 6.67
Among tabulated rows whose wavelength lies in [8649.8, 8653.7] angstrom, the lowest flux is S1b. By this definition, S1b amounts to 6.357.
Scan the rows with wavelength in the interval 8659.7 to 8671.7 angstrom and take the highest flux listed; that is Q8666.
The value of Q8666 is 6.549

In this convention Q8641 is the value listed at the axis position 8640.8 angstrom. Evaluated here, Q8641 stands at 6.558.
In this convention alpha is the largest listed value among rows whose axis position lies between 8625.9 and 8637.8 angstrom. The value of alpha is 6.836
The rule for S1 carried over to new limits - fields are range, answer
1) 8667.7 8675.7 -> 5.96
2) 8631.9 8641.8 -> 6.65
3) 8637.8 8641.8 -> 6.49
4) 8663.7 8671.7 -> 6.35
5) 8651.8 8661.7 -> 6.22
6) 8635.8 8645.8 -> 6.65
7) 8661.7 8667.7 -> 6.4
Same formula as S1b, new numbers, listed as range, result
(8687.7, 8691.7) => 6.349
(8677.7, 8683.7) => 5.545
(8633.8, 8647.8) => 6.429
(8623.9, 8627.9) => 6.708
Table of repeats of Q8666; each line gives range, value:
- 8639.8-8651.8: 7.079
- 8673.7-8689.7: 6.418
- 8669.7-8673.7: 6.014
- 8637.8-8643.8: 6.734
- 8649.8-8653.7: 6.804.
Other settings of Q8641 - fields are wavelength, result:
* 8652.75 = 6.357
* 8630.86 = 6.799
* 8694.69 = 6.012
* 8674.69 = 5.646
